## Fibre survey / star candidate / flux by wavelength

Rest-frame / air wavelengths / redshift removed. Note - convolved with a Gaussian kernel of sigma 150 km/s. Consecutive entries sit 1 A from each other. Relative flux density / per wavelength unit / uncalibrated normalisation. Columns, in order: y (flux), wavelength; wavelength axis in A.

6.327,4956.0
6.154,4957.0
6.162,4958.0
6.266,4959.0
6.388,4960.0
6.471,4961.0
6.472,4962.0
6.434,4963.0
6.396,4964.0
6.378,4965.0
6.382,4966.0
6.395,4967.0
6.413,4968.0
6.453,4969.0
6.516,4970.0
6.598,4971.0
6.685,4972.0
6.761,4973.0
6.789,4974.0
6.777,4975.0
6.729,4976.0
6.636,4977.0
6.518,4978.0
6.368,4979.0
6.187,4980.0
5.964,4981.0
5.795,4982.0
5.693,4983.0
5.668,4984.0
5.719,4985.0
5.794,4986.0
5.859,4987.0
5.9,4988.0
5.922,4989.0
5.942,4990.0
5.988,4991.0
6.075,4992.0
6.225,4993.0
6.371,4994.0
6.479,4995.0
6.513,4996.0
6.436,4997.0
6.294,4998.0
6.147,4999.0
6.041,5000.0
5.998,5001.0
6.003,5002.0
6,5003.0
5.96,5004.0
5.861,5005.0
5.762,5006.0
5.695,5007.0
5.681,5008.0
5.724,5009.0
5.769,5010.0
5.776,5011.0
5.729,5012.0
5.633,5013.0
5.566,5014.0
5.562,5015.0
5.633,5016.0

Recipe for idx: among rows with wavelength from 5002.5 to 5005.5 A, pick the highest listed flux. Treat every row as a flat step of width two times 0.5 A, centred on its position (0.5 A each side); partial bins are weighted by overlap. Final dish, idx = 6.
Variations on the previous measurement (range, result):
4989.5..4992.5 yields 6.075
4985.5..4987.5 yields 5.859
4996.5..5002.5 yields 6.436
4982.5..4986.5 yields 5.794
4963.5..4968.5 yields 6.413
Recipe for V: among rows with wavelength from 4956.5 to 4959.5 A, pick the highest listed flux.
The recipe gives 6.266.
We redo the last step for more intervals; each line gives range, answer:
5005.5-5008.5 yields 5.762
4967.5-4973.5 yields 6.761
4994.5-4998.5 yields 6.513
